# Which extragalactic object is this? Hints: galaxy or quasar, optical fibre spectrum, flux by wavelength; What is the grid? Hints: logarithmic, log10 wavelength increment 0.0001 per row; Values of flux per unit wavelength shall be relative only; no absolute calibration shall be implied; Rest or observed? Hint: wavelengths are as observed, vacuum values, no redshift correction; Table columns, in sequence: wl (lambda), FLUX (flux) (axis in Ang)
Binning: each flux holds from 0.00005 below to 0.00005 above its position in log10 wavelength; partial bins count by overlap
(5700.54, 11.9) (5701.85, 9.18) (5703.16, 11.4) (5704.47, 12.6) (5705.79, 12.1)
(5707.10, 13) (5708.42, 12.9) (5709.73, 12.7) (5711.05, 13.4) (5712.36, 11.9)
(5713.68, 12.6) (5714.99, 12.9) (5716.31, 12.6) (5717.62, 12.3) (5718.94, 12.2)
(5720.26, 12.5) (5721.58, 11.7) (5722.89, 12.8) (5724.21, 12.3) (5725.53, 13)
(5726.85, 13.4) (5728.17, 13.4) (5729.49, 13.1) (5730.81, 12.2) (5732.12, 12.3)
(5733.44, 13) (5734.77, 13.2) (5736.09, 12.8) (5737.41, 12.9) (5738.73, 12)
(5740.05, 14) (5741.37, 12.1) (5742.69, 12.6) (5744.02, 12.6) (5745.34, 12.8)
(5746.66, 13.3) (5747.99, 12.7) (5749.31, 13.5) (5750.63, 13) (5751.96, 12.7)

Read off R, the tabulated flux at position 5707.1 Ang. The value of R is 13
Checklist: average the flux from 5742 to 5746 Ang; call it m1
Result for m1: 12.7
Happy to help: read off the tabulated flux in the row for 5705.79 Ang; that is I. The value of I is 12.1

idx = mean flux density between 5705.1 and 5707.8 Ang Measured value 12.5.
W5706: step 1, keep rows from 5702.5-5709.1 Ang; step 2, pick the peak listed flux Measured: 13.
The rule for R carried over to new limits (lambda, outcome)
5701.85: 9.18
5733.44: 13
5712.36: 11.9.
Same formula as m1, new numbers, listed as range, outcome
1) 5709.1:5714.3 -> 12.6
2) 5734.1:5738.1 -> 12.9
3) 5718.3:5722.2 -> 12.1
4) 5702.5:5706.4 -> 12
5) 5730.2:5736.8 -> 12.7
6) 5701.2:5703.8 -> 10.3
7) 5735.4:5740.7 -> 12.9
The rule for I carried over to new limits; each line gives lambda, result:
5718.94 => 12.2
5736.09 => 12.8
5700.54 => 11.9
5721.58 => 11.7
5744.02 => 12.6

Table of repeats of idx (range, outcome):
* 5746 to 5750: 13.2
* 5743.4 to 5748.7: 12.9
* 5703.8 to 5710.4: 12.6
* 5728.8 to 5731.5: 12.7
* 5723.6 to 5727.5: 12.9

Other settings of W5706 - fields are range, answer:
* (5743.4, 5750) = 13.5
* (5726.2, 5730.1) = 13.4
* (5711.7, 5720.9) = 12.9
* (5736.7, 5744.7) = 14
